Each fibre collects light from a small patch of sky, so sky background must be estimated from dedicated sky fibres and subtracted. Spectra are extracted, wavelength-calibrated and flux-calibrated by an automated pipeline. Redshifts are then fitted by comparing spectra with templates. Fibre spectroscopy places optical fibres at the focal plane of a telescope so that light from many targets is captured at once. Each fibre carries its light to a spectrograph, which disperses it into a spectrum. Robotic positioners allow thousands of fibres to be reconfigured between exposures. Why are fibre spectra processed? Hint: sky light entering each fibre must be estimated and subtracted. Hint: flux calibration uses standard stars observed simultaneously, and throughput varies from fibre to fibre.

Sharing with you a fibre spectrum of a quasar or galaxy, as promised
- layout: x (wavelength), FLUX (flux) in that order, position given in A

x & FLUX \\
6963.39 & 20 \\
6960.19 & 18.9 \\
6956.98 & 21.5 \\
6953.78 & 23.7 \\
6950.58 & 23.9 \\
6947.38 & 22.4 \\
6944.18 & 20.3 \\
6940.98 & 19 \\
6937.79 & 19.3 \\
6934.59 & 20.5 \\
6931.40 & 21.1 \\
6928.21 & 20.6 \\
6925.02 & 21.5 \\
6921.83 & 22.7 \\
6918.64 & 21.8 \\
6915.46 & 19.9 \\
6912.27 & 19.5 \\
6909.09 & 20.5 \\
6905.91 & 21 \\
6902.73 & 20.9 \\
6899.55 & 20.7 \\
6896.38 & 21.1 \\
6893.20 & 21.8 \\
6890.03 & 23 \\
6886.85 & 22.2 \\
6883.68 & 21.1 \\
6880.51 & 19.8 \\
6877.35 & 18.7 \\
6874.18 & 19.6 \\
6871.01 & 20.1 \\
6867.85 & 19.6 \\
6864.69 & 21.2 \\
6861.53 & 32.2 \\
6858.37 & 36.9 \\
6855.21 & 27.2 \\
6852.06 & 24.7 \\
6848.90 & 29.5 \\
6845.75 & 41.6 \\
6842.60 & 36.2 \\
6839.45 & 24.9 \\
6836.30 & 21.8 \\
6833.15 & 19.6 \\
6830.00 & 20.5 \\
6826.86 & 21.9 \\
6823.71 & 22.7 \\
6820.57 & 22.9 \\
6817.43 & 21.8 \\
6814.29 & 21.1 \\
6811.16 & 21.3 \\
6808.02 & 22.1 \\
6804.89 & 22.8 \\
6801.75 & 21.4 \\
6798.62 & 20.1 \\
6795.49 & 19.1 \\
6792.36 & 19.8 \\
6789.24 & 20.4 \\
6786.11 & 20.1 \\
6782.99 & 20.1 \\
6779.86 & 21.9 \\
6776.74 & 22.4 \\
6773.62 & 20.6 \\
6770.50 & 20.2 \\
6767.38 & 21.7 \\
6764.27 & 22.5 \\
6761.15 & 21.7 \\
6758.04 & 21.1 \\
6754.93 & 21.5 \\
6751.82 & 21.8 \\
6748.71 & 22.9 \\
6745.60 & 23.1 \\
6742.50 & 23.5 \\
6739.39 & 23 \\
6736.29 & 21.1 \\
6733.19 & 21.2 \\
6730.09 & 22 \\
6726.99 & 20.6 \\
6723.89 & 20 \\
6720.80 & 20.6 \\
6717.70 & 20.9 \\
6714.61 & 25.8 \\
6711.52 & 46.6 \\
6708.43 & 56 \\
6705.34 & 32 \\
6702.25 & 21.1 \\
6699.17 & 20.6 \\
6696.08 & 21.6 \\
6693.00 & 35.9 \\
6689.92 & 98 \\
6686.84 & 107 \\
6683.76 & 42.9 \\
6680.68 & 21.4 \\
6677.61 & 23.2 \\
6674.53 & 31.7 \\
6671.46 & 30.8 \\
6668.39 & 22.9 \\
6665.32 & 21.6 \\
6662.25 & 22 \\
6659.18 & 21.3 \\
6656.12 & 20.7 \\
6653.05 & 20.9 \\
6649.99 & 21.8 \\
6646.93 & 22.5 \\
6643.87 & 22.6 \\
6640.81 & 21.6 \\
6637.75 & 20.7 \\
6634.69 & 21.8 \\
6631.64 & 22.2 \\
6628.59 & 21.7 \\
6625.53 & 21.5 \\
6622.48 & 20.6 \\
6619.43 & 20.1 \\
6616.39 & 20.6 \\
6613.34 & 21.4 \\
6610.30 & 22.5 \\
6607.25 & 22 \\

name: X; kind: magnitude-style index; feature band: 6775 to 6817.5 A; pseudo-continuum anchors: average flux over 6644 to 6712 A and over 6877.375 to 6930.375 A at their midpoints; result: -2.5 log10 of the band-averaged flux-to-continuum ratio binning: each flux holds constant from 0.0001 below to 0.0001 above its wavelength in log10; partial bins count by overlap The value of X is 0.29 mag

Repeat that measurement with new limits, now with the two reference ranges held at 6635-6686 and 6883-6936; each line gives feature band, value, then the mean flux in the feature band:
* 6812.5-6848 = -0.12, 25.1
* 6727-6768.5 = 0.09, 22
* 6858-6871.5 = -0.16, 25.5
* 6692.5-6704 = 0.04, 23.9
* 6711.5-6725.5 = -0.01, 24.6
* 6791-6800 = 0.18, 19.7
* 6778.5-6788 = 0.13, 20.6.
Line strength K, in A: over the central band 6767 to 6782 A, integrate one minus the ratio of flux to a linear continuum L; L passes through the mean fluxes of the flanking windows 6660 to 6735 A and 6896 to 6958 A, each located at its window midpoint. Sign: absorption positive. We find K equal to 4.1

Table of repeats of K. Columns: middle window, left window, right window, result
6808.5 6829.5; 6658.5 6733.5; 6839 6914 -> 4.1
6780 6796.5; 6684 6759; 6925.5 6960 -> 5.0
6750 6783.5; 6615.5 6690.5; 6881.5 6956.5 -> 5.5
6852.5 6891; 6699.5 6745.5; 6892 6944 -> -2.4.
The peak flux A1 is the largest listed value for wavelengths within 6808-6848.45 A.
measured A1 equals 41.6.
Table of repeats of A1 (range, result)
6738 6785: 23.5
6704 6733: 56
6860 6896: 32.2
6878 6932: 23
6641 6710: 107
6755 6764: 21.7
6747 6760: 22.9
